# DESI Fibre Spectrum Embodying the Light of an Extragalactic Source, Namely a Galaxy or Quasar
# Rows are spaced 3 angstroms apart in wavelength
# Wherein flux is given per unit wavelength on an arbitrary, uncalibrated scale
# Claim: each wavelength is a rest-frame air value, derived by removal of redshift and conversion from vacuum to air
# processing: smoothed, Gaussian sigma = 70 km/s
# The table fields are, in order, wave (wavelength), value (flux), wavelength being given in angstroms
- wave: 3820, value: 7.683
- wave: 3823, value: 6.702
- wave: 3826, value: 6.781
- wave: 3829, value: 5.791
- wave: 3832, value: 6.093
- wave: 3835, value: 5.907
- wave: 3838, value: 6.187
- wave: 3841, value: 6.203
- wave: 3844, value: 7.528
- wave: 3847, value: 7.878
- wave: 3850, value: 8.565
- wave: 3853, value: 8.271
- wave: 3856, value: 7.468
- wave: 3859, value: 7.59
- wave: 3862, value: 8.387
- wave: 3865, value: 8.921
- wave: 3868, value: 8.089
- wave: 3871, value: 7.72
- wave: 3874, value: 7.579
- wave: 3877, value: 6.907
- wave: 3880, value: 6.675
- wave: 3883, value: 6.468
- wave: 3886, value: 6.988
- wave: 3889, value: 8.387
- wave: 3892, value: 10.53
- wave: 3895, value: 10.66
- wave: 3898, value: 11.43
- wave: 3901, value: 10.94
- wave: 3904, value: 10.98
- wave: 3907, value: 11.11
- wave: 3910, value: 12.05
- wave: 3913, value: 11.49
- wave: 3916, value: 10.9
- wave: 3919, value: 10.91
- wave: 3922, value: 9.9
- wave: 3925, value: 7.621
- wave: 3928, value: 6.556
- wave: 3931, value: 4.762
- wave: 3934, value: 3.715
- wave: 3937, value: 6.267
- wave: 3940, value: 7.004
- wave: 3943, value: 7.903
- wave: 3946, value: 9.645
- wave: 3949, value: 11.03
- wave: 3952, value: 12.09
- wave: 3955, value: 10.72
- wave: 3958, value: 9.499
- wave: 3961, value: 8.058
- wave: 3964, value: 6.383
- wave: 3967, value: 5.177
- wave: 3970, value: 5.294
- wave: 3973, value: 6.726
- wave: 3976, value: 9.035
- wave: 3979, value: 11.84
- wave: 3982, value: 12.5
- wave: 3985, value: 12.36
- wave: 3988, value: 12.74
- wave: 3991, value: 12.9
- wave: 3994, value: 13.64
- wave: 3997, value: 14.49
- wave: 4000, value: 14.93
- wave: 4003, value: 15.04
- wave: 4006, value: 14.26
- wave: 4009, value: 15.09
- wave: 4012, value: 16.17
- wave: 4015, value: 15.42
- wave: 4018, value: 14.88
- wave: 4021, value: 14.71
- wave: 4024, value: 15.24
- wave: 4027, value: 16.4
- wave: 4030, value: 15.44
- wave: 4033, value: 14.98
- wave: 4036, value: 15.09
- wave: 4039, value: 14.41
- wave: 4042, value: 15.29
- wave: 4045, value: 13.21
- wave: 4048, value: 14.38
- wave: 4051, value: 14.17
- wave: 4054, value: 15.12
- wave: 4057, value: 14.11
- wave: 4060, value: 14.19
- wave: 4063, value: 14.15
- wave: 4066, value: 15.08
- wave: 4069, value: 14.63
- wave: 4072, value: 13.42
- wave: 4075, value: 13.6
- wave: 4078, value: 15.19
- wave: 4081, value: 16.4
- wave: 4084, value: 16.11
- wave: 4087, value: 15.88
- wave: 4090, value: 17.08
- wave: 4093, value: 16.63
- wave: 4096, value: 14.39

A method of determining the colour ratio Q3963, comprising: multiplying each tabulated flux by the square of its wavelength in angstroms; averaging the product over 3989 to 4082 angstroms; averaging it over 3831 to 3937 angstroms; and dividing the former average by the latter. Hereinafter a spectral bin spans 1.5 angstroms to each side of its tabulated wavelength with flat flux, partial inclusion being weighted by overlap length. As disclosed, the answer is 1.9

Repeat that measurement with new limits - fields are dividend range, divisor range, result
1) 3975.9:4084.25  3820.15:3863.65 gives 2.22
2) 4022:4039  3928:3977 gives 2.08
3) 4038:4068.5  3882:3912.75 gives 1.55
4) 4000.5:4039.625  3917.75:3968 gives 1.95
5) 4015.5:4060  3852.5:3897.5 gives 1.98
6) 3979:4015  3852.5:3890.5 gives 1.95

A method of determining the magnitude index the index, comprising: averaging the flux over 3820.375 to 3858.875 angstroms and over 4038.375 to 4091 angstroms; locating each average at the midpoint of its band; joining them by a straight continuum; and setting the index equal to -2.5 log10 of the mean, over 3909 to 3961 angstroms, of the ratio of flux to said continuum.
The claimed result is 0.155 mag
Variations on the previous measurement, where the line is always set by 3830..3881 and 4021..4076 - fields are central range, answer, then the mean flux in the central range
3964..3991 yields 0.26 mag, 9.48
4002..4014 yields -0.16 mag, 15.2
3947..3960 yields 0.04 mag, 10.7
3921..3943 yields 0.48 mag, 6.56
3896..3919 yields -0.20 mag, 11.2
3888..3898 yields -0.16 mag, 10.2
